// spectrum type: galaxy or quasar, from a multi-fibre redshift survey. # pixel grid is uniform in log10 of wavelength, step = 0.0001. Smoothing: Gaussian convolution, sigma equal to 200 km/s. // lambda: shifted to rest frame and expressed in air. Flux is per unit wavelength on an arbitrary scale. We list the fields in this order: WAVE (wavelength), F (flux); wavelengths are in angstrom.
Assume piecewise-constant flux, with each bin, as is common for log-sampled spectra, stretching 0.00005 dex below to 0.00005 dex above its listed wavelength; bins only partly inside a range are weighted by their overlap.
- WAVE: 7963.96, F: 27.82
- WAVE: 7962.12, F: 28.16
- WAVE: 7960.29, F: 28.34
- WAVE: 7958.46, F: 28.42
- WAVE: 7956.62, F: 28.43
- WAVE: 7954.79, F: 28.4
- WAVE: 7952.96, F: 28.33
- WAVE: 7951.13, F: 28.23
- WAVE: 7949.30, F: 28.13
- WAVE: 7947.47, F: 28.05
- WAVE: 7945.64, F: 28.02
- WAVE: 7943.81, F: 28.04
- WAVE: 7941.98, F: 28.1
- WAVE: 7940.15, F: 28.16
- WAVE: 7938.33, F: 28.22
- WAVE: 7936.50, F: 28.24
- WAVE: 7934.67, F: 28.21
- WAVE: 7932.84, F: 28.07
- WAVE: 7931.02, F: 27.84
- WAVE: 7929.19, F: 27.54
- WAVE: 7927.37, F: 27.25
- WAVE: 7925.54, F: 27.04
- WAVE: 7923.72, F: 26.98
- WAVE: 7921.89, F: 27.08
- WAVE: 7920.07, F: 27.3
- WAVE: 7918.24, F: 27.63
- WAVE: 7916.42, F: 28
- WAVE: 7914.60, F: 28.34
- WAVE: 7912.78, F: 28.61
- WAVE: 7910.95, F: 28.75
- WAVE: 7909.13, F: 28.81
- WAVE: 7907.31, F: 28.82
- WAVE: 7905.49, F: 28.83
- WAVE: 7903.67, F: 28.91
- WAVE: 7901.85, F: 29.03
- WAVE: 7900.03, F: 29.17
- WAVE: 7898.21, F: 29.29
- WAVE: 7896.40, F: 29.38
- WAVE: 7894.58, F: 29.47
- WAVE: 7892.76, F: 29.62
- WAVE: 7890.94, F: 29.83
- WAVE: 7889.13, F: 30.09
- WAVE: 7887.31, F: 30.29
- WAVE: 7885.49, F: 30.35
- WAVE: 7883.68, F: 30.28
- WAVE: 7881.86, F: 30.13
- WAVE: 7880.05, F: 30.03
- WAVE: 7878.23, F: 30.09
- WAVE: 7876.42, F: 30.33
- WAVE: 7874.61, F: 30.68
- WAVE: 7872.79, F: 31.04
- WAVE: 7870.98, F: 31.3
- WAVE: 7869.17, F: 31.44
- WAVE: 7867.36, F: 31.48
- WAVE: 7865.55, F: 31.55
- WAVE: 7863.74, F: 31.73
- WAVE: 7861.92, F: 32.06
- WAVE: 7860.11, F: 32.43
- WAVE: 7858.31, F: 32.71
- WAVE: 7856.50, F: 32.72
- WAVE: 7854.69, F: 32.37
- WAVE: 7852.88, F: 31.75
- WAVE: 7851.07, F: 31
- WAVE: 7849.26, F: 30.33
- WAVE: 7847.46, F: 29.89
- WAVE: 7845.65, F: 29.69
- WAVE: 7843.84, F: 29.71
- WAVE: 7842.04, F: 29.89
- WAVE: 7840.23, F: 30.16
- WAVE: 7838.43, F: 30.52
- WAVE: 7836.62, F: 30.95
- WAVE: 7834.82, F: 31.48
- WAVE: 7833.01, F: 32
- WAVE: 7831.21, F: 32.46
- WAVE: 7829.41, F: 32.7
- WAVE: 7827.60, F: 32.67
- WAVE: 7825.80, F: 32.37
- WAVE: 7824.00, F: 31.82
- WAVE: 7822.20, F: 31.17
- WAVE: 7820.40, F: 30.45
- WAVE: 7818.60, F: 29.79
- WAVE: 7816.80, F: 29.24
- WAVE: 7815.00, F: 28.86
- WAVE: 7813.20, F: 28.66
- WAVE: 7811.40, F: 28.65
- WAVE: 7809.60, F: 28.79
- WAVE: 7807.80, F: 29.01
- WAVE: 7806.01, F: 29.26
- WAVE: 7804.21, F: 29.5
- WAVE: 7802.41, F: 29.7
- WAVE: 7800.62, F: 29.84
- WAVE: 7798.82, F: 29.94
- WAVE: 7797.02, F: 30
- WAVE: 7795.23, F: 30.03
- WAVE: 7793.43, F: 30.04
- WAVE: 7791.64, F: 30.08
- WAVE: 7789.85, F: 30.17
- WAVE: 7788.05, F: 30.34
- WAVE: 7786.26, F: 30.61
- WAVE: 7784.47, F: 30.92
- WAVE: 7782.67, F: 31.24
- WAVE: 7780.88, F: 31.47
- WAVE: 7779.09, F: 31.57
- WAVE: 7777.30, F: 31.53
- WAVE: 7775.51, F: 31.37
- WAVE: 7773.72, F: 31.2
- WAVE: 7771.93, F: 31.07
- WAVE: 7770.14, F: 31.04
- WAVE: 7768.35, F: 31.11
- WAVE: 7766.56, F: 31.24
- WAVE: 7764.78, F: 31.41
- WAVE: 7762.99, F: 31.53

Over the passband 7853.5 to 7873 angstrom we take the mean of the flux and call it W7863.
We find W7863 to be 31.9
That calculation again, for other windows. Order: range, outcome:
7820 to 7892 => 31.1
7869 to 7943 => 29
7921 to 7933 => 27.4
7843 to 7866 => 31.4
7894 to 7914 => 29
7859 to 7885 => 31.1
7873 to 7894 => 30.2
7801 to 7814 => 29.1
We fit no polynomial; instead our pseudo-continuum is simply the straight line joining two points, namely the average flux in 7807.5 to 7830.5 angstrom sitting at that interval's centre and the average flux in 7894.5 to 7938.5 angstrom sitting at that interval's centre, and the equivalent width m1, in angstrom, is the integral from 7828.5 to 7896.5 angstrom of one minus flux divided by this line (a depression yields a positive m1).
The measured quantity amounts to -3.4 angstrom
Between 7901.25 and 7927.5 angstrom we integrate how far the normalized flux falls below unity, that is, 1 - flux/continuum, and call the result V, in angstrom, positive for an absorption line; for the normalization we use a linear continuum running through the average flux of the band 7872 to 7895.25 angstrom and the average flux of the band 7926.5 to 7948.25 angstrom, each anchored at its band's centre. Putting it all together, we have 0.7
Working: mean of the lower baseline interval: 30.2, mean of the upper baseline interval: 28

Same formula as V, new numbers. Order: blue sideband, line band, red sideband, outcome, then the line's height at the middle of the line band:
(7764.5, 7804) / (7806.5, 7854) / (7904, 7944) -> -1.17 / 29.8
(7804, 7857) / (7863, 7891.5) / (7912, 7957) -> -1.23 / 29.4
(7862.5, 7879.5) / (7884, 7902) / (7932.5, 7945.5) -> 0.25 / 30.1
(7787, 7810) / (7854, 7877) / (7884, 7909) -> -1.65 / 29.6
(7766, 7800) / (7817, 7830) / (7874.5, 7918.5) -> -0.49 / 30.3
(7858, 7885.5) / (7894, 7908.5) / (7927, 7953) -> 0.33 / 29.8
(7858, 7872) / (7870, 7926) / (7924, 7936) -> 0.89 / 29.7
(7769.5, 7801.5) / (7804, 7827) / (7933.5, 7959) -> 0.27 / 30.2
